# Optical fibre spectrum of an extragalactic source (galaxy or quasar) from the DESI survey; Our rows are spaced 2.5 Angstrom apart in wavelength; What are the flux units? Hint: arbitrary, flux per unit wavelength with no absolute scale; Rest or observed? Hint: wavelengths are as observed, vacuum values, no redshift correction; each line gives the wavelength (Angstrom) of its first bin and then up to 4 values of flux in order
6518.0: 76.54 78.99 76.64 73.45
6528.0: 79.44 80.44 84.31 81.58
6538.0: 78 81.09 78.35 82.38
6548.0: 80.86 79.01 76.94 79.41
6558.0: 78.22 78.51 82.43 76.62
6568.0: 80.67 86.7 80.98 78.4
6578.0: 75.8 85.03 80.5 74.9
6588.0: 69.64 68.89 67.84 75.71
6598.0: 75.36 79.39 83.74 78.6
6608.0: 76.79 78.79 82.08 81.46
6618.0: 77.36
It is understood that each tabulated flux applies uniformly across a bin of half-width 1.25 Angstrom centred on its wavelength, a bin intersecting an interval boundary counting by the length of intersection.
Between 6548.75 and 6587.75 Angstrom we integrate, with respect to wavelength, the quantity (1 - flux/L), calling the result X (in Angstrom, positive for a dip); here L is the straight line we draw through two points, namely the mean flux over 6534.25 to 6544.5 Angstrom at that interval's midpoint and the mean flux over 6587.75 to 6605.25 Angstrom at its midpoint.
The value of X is -1.0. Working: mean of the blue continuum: 79.8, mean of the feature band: 79.4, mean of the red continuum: 74.9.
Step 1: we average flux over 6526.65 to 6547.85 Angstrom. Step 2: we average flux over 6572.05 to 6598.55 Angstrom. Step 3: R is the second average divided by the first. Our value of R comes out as 0.9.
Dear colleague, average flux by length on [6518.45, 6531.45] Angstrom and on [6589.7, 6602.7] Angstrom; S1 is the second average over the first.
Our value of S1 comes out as 0.96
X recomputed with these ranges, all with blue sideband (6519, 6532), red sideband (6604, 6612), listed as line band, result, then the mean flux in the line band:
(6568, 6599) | 0.6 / 76.8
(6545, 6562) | -0.3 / 79.2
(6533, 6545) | -0.4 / 80.4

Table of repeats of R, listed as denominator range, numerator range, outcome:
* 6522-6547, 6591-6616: 0.97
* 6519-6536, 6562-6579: 1.01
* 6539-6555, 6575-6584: 1.00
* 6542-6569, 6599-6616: 1.01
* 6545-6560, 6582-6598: 0.92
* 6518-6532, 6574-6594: 0.97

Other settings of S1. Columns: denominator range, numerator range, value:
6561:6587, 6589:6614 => 0.96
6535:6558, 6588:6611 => 0.95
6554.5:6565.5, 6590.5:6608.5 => 0.96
